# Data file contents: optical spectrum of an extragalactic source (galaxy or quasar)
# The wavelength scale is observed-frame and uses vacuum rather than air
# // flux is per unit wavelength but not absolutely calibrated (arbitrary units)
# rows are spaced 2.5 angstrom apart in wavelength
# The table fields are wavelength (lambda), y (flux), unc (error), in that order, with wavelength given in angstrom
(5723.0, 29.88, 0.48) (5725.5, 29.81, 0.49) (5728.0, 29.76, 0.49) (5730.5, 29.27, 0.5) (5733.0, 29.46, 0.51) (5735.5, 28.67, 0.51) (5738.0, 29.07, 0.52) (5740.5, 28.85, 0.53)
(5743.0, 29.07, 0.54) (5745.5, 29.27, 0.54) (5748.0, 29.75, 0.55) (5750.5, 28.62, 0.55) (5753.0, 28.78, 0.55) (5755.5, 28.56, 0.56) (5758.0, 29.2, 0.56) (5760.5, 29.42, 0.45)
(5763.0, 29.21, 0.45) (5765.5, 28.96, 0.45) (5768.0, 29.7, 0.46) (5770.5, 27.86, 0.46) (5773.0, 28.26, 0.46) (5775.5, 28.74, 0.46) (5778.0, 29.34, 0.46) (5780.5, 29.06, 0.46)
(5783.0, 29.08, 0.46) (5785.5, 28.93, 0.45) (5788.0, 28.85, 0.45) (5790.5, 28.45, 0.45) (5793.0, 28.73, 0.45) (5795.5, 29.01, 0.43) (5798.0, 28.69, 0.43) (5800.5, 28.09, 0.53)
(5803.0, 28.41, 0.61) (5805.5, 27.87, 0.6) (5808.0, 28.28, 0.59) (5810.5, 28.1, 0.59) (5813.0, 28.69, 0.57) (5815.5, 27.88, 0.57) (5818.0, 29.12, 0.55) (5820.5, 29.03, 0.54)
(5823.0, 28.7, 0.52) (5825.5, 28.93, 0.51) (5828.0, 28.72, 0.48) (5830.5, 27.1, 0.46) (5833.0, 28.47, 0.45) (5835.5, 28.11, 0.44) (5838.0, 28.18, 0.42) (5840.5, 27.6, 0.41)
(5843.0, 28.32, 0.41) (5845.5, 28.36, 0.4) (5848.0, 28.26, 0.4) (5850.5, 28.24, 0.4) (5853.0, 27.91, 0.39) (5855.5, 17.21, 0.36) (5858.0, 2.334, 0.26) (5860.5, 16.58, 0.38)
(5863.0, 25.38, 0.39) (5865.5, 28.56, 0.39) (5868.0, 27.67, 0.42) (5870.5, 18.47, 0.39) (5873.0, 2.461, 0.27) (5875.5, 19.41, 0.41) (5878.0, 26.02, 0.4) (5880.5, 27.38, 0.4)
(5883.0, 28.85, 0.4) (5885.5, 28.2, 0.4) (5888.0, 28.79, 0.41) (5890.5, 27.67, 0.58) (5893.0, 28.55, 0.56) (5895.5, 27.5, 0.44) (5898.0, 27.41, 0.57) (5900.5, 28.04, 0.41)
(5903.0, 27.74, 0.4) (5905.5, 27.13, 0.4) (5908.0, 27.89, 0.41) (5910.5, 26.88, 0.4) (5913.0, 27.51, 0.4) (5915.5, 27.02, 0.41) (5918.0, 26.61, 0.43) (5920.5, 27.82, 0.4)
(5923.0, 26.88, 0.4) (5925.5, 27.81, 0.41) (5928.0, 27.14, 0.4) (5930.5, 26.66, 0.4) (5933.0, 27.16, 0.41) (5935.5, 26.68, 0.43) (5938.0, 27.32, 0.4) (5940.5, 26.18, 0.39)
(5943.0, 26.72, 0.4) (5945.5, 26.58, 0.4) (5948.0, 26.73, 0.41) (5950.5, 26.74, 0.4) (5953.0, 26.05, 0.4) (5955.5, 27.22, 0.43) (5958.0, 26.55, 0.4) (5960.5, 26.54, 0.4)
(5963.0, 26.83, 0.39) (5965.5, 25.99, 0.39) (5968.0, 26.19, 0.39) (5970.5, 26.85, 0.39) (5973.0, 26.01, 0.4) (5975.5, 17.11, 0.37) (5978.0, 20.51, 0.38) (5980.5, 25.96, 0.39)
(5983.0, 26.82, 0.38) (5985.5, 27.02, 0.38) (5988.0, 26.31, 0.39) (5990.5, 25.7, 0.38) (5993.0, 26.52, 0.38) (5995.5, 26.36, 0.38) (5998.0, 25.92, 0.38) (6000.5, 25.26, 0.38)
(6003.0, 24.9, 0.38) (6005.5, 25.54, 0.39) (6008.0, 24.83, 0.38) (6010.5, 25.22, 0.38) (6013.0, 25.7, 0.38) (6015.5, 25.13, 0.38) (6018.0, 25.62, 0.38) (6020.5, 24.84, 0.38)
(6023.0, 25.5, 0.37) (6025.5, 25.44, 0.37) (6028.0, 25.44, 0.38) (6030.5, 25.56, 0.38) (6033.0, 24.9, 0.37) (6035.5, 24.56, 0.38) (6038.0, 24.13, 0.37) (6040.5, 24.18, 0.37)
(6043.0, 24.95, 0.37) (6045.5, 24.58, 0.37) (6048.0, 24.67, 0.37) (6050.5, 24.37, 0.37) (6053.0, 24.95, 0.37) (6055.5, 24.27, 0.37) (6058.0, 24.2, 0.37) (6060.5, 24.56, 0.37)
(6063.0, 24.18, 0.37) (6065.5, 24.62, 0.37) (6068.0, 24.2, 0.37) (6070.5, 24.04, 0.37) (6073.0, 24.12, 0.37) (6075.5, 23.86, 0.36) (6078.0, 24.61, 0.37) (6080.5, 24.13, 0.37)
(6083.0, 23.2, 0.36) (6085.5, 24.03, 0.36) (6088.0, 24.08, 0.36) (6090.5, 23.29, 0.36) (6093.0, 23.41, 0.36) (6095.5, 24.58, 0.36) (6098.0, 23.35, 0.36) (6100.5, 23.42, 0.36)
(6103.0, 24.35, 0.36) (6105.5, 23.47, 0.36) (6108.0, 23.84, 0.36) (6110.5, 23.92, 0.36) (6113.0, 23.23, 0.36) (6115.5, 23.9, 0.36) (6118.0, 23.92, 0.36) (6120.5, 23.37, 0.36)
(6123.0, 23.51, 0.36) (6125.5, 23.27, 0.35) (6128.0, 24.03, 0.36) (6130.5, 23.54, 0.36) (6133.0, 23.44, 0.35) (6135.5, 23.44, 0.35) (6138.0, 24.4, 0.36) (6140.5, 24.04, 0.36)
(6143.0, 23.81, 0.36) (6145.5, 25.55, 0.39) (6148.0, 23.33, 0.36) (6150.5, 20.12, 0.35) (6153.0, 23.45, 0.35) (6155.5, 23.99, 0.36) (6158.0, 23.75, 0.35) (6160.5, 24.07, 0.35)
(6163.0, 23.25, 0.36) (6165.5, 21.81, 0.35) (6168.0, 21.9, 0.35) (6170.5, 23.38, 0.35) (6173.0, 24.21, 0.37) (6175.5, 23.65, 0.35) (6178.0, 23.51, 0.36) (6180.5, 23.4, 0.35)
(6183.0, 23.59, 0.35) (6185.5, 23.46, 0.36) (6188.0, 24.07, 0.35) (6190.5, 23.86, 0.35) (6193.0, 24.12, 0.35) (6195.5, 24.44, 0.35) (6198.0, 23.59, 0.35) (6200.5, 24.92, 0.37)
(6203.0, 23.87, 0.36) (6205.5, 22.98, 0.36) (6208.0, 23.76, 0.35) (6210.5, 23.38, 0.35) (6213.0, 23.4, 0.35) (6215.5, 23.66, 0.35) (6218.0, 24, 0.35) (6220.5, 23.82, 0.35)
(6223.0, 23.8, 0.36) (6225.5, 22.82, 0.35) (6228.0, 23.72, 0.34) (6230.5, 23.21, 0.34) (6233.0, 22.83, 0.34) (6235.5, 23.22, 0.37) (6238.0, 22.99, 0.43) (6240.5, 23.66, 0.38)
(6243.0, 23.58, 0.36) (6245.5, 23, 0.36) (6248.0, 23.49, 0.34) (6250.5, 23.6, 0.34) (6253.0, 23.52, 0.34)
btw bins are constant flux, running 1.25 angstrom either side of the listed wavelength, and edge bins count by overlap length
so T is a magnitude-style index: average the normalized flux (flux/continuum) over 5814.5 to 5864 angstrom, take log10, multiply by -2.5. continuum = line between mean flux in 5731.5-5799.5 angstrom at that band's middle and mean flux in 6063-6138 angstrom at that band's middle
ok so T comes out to 0.09 mag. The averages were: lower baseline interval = 28.9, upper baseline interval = 23.8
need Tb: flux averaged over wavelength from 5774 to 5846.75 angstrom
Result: 28.5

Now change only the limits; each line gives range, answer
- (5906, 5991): 26.3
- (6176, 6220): 23.8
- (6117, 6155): 23.6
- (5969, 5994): 24.9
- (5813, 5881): 24.7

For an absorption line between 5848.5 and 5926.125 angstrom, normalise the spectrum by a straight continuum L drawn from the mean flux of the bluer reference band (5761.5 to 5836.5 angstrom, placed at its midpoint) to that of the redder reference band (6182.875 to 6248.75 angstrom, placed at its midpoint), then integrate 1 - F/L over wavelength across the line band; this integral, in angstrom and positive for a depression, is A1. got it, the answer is 7.91 angstrom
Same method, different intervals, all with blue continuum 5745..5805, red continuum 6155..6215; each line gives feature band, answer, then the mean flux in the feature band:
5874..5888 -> 0.86 angstrom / 25.8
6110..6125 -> 0.52 angstrom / 23.6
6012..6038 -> 0.44 angstrom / 25.2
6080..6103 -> 0.98 angstrom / 23.7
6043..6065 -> 0.67 angstrom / 24.5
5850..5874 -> 7.23 angstrom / 19.4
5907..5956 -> -0.23 angstrom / 27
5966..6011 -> 1.61 angstrom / 25.2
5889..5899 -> -0.18 angstrom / 27.8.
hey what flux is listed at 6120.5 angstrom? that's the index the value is 23.37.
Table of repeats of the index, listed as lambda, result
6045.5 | 24.58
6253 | 23.52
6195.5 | 24.44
